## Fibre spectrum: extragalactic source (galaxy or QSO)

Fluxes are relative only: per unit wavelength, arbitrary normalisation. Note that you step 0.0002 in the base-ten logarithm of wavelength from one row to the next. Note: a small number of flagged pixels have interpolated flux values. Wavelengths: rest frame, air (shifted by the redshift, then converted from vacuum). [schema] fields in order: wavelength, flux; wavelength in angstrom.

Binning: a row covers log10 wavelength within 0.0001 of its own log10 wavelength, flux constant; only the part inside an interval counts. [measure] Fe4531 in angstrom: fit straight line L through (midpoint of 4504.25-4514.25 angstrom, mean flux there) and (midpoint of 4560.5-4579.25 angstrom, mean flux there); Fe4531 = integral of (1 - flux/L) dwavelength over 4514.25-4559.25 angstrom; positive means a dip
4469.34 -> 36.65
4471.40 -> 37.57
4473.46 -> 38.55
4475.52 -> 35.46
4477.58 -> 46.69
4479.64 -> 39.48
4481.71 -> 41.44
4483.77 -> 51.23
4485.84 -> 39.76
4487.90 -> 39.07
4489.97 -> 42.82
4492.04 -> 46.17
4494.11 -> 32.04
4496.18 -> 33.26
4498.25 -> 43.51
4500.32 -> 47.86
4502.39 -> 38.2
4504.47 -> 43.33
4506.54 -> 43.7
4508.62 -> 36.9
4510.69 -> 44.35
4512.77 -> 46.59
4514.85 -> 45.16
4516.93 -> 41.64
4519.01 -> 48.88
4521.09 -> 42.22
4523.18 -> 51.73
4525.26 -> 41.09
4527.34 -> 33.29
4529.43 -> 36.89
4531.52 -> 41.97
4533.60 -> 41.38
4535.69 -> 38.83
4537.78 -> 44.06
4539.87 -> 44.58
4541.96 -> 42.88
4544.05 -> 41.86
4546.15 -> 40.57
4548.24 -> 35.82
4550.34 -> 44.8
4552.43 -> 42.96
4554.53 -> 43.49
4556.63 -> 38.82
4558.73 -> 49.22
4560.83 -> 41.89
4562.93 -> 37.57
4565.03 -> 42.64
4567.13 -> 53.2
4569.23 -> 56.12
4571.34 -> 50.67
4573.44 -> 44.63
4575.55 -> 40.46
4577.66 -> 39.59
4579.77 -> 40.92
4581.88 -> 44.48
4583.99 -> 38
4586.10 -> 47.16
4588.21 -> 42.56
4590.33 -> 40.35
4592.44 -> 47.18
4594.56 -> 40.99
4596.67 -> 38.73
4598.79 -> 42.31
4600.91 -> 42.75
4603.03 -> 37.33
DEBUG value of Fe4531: 1.8 angstrom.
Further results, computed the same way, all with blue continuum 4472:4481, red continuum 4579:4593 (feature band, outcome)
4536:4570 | -1.3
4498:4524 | -2.1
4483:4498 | -0.1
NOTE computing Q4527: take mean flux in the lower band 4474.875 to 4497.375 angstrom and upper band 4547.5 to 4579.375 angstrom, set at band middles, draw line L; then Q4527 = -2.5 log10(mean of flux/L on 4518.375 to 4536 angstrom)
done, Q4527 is 0.02 mag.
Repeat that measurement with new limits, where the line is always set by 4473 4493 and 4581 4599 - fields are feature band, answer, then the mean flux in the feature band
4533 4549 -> 0.02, 41.3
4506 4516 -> -0.03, 43.3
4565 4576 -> -0.16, 48.9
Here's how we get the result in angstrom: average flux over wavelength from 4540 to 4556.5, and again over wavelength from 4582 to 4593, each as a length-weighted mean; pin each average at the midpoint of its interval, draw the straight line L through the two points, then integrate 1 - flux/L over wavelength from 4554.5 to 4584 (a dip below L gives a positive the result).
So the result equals -1.3 angstrom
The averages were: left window 41.8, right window 43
